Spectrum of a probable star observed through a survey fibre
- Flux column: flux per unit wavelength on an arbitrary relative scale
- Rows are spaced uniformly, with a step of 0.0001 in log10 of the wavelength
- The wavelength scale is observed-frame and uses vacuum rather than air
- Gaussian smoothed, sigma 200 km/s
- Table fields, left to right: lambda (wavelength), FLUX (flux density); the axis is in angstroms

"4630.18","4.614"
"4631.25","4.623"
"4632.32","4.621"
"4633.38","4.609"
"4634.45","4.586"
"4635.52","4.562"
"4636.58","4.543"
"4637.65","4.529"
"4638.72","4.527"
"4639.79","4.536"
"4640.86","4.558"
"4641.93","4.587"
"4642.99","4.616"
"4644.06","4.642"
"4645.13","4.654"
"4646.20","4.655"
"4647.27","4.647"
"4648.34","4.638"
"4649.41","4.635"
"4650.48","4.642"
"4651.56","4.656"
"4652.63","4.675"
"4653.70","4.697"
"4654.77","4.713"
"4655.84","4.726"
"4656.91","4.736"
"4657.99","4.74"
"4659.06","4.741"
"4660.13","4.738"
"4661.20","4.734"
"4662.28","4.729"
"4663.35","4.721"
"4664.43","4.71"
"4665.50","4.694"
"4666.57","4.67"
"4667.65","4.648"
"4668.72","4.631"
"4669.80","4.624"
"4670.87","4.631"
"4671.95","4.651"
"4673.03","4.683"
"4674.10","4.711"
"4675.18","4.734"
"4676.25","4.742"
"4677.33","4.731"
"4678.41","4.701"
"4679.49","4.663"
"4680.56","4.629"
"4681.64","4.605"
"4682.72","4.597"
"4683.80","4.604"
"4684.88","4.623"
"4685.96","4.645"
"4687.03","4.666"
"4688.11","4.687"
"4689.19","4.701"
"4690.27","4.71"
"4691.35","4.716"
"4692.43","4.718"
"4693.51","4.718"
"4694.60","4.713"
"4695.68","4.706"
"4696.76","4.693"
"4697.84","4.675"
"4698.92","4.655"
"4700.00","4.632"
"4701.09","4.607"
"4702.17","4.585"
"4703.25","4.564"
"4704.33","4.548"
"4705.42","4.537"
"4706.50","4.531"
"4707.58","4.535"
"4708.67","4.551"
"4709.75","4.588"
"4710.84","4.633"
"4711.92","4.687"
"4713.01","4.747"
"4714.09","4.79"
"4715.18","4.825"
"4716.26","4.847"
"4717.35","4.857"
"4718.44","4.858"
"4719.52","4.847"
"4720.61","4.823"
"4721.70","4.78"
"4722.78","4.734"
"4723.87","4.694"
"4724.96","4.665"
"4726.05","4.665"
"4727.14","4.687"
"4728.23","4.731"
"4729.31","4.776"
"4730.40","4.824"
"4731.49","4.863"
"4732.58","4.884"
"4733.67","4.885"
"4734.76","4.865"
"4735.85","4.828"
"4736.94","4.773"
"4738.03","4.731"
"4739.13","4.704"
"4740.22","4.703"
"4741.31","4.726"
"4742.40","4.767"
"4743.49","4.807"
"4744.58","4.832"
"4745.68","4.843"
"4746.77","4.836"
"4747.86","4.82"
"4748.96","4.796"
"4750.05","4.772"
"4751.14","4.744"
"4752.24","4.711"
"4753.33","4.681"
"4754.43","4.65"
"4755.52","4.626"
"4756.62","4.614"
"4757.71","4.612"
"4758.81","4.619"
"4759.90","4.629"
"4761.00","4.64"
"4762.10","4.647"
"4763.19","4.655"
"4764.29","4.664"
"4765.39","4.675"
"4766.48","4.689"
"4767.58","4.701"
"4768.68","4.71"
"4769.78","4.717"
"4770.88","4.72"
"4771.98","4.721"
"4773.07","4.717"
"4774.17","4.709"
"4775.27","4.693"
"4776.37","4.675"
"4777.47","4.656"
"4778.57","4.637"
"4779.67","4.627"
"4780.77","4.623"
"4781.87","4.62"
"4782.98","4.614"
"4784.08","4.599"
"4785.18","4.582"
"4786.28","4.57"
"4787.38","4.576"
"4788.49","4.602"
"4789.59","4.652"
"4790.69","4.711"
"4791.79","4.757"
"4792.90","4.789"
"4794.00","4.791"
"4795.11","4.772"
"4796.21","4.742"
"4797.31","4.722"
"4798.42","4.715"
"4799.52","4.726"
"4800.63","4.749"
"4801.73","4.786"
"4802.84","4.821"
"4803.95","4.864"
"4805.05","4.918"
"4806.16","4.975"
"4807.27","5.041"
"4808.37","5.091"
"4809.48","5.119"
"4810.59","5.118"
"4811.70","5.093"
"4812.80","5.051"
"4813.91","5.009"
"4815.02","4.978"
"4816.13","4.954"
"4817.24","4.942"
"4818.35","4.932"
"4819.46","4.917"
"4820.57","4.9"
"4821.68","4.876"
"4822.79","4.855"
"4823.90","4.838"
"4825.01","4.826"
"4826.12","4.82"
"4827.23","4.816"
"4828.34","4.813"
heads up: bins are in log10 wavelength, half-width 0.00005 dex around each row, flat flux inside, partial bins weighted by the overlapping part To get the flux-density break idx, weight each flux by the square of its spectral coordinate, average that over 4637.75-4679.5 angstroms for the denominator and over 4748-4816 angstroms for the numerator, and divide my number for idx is 1.07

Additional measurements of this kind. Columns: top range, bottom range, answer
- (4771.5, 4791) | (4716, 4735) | 0.99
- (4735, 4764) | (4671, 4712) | 1.04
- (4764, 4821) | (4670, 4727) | 1.06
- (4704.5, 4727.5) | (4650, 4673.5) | 1.03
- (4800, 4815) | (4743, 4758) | 1.07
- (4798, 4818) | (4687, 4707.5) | 1.11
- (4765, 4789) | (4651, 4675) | 1.04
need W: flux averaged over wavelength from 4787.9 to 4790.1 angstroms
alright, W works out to 4.62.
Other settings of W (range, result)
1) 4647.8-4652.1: 4.64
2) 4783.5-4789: 4.59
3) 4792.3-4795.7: 4.78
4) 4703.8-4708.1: 4.54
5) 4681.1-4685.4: 4.6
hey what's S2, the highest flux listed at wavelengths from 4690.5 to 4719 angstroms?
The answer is 4.858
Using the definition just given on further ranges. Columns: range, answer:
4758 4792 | 4.757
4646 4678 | 4.742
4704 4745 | 4.885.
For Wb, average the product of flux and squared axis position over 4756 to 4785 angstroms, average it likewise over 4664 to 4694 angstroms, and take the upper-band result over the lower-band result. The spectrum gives 1.0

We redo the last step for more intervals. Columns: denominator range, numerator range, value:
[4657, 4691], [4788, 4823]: 1.10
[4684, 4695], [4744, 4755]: 1.04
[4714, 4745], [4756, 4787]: 0.99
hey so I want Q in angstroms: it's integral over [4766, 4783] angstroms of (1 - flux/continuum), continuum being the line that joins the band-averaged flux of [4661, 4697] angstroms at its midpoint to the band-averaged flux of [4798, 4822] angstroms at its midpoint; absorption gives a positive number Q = 0.7 angstroms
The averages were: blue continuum 4.68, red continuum 4.94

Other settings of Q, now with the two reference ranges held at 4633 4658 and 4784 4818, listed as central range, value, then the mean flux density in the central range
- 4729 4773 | 0.3 angstroms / 4.74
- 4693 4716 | 0.3 angstroms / 4.65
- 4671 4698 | 0.0 angstroms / 4.68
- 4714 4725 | -0.2 angstroms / 4.8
